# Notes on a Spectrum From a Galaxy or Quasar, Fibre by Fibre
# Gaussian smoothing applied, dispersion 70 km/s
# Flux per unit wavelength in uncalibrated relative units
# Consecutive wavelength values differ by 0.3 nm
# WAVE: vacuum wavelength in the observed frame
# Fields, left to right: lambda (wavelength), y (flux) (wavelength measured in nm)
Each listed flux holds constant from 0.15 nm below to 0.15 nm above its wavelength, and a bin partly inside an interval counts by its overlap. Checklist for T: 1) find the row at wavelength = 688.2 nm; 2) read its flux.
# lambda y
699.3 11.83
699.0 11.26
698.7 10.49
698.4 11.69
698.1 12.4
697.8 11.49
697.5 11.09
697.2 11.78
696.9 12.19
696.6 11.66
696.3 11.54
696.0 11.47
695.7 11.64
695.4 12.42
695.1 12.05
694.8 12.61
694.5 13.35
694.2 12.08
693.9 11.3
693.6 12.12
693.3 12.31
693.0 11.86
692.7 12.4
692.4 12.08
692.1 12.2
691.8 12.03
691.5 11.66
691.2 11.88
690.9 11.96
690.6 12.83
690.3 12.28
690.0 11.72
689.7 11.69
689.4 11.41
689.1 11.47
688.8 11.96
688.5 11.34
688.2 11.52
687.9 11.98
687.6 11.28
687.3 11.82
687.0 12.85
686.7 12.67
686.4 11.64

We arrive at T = 11.52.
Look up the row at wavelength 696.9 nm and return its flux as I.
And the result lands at 12.19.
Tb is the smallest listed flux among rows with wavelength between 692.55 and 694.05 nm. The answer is 11.3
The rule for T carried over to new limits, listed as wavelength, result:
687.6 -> 11.28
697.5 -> 11.09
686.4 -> 11.64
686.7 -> 12.67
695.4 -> 12.42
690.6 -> 12.83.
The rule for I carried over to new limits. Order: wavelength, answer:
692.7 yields 12.4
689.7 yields 11.69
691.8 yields 12.03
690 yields 11.72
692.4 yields 12.08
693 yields 11.86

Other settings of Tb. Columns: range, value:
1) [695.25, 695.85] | 11.64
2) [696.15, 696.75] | 11.54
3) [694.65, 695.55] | 12.05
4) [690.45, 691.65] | 11.66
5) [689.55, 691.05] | 11.69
